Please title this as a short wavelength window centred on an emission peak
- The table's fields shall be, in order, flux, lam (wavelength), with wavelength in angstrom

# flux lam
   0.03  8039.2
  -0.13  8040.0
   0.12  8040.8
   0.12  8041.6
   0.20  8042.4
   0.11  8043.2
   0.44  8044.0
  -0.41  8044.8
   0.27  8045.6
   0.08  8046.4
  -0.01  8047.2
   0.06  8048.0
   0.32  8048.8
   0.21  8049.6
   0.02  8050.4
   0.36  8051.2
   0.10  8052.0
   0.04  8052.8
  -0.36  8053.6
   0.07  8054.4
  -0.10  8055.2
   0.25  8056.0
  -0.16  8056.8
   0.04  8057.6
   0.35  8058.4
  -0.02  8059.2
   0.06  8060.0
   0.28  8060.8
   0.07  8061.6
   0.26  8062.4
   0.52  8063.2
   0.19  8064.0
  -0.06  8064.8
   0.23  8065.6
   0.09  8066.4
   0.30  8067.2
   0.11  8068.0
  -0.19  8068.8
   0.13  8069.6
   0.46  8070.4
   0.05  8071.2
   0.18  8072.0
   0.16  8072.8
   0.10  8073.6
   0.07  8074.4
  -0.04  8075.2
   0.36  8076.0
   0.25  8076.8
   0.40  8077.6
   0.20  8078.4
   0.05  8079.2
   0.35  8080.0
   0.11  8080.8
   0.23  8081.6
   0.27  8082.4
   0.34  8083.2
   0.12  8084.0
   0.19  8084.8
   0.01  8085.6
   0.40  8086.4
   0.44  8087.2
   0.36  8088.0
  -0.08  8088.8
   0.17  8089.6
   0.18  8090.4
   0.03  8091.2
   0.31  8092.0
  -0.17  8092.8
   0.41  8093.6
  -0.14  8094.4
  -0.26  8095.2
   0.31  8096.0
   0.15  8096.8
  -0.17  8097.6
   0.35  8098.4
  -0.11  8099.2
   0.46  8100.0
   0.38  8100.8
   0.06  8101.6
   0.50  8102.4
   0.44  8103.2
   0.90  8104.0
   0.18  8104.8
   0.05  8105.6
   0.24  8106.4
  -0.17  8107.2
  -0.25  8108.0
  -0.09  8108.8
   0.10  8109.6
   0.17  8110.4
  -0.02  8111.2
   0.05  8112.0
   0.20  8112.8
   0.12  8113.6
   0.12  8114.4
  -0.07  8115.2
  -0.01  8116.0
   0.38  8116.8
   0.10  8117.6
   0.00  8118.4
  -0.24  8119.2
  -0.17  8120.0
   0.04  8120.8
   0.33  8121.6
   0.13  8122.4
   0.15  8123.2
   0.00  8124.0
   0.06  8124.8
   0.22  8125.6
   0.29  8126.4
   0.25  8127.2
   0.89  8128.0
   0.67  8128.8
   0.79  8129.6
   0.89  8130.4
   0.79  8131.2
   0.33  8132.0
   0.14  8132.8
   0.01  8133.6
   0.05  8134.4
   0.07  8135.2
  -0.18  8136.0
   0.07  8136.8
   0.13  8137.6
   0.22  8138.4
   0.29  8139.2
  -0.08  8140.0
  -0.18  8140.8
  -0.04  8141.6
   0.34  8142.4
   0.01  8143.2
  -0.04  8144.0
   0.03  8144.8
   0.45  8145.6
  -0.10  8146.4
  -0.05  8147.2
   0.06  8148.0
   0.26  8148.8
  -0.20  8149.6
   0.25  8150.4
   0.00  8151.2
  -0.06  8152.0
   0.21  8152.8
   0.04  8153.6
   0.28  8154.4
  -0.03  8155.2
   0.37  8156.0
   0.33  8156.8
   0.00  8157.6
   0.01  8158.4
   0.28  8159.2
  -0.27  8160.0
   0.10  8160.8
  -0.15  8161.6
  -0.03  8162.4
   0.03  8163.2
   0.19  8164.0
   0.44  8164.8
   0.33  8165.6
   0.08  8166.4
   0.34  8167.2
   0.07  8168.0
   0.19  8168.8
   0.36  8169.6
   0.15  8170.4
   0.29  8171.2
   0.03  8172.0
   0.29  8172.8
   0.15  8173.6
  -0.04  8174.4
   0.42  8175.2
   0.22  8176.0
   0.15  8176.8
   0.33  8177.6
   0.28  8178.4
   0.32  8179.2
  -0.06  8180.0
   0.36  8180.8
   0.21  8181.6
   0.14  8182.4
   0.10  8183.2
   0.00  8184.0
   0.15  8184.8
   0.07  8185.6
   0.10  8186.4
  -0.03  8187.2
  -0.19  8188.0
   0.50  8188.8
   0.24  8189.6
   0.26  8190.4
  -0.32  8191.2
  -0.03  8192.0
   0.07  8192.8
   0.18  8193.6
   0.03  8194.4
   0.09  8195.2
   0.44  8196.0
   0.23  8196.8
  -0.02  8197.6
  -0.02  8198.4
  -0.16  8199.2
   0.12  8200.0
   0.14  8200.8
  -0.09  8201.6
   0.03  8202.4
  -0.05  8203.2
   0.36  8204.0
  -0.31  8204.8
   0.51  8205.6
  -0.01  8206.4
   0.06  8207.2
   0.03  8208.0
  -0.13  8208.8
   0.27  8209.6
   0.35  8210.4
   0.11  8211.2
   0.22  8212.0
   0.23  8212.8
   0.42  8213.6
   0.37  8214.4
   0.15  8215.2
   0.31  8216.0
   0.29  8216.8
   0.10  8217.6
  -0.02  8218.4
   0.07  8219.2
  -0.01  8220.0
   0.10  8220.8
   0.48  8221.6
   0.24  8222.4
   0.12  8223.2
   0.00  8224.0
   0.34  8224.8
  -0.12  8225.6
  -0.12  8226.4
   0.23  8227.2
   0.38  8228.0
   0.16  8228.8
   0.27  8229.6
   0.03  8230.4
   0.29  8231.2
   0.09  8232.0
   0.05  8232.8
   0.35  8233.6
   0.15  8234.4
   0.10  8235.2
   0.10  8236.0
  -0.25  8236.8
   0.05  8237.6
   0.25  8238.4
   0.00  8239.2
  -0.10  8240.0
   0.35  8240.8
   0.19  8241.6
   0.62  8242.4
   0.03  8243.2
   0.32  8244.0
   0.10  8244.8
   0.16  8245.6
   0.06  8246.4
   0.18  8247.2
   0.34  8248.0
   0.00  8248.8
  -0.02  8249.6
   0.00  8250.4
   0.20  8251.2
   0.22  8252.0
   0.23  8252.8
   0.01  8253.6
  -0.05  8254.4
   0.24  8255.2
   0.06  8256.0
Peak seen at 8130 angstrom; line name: H-gamma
